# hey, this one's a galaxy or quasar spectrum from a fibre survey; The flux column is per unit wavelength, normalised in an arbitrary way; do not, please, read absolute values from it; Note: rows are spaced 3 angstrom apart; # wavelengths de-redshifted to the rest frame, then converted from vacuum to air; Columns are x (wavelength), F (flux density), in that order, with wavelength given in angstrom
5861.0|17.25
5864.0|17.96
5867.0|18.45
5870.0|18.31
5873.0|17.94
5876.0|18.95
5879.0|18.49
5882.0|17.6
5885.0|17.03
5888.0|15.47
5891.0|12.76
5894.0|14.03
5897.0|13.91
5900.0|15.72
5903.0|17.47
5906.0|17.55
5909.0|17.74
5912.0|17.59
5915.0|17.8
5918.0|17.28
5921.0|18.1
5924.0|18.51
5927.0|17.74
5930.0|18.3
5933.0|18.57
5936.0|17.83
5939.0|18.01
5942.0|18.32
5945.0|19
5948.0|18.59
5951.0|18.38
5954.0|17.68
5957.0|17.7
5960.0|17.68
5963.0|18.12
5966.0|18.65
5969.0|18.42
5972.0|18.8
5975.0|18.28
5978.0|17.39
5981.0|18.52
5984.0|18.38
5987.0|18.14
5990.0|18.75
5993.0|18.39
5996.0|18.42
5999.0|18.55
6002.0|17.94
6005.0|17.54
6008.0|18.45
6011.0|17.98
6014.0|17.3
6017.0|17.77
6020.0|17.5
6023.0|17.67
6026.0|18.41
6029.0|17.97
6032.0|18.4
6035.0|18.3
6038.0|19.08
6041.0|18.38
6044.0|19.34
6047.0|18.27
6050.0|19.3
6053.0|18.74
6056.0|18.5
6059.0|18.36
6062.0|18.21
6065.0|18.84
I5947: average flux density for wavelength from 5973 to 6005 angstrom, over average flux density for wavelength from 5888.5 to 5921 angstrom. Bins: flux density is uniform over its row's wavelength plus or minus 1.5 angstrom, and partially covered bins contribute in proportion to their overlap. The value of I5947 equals 1.12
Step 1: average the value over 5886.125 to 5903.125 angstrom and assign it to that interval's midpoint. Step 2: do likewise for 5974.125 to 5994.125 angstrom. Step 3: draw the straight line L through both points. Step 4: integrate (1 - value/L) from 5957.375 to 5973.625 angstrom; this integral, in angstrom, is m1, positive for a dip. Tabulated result -0.7 angstrom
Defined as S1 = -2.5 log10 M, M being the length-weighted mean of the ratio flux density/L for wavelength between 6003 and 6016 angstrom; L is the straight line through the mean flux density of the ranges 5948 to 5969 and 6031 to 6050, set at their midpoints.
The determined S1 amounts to 0.039 mag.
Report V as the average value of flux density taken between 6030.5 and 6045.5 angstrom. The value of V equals 18.7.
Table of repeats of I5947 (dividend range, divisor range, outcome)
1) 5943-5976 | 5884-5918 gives 1.13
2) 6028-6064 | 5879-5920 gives 1.13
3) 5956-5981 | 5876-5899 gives 1.15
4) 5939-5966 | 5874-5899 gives 1.13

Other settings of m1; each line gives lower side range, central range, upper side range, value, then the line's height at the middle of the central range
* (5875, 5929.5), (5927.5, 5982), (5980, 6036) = -2.3 angstrom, 17.5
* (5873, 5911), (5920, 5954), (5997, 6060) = -2.4 angstrom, 17.1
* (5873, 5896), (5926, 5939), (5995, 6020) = -0.9 angstrom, 17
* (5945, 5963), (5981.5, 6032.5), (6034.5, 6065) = 0.9 angstrom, 18.4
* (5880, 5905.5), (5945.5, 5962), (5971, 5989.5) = -0.6 angstrom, 17.5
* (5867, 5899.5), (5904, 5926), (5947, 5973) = -0.7 angstrom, 17.2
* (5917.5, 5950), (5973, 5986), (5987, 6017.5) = 0.0 angstrom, 18.2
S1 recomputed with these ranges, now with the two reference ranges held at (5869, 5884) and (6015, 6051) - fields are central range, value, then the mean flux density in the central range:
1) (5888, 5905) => 0.218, 14.9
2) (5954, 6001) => 0.002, 18.3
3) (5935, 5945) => 0.003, 18.2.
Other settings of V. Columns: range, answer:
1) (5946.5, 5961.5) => 18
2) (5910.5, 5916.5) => 17.7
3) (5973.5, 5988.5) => 18.1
